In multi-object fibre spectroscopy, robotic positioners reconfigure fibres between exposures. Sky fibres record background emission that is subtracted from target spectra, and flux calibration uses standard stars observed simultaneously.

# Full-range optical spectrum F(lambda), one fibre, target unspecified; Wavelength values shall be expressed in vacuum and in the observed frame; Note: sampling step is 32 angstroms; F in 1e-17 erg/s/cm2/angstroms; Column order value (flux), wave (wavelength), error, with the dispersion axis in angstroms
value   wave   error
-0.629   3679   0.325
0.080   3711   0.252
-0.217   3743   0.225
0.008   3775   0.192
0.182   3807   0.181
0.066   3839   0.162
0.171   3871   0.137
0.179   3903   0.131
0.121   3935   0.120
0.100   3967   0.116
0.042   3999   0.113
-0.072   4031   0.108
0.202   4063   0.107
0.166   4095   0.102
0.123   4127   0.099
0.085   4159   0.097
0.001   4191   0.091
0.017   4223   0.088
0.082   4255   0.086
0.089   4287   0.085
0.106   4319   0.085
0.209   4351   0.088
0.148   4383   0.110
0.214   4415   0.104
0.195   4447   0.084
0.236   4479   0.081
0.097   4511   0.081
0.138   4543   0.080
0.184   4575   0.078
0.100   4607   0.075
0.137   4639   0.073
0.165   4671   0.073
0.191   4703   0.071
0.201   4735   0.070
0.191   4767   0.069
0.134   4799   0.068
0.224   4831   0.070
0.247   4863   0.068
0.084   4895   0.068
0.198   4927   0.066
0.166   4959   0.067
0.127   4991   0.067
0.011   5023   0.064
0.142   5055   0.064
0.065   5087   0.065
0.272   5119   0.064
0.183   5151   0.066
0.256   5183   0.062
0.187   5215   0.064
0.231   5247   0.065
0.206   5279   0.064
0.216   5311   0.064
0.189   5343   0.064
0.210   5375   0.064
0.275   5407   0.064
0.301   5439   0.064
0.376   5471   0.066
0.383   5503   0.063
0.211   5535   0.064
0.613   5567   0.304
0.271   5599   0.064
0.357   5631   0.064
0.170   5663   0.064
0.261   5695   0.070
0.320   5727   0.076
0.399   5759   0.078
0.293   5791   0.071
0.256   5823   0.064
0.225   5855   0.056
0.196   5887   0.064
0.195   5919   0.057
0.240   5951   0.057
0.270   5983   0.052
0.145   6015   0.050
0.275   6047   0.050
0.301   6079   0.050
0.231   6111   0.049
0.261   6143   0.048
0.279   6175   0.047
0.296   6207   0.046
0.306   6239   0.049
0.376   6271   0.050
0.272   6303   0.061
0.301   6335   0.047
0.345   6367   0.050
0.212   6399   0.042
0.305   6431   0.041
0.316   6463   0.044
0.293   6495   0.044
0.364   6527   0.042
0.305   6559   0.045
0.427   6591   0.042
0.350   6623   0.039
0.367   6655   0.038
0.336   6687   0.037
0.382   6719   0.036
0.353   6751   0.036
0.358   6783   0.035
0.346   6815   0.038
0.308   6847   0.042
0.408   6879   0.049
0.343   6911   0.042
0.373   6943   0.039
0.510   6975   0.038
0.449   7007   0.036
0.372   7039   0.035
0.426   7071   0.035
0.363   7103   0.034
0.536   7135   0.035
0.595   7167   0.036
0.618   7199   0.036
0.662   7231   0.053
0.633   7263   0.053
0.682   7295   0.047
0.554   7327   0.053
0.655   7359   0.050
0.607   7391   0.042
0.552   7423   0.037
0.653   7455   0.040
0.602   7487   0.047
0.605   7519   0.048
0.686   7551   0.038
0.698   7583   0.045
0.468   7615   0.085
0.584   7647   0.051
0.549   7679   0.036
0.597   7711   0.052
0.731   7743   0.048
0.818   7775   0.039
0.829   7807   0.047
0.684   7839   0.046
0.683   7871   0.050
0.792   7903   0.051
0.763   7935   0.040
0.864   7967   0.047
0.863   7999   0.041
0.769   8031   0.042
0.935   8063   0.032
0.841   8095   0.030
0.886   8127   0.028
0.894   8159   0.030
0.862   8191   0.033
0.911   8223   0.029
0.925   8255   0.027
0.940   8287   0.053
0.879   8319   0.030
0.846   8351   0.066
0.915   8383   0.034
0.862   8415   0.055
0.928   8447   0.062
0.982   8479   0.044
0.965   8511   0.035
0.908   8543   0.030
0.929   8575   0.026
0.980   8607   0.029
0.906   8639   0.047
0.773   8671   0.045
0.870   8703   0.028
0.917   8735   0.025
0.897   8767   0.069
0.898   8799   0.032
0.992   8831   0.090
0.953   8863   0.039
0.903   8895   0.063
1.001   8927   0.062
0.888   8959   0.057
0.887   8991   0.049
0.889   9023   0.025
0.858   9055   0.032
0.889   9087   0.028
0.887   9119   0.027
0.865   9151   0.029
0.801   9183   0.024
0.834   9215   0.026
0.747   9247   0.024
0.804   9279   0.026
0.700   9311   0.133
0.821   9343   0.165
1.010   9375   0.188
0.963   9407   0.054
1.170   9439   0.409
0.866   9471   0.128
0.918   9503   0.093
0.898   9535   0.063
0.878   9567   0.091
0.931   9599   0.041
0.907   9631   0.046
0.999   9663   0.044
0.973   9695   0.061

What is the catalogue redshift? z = 0.787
